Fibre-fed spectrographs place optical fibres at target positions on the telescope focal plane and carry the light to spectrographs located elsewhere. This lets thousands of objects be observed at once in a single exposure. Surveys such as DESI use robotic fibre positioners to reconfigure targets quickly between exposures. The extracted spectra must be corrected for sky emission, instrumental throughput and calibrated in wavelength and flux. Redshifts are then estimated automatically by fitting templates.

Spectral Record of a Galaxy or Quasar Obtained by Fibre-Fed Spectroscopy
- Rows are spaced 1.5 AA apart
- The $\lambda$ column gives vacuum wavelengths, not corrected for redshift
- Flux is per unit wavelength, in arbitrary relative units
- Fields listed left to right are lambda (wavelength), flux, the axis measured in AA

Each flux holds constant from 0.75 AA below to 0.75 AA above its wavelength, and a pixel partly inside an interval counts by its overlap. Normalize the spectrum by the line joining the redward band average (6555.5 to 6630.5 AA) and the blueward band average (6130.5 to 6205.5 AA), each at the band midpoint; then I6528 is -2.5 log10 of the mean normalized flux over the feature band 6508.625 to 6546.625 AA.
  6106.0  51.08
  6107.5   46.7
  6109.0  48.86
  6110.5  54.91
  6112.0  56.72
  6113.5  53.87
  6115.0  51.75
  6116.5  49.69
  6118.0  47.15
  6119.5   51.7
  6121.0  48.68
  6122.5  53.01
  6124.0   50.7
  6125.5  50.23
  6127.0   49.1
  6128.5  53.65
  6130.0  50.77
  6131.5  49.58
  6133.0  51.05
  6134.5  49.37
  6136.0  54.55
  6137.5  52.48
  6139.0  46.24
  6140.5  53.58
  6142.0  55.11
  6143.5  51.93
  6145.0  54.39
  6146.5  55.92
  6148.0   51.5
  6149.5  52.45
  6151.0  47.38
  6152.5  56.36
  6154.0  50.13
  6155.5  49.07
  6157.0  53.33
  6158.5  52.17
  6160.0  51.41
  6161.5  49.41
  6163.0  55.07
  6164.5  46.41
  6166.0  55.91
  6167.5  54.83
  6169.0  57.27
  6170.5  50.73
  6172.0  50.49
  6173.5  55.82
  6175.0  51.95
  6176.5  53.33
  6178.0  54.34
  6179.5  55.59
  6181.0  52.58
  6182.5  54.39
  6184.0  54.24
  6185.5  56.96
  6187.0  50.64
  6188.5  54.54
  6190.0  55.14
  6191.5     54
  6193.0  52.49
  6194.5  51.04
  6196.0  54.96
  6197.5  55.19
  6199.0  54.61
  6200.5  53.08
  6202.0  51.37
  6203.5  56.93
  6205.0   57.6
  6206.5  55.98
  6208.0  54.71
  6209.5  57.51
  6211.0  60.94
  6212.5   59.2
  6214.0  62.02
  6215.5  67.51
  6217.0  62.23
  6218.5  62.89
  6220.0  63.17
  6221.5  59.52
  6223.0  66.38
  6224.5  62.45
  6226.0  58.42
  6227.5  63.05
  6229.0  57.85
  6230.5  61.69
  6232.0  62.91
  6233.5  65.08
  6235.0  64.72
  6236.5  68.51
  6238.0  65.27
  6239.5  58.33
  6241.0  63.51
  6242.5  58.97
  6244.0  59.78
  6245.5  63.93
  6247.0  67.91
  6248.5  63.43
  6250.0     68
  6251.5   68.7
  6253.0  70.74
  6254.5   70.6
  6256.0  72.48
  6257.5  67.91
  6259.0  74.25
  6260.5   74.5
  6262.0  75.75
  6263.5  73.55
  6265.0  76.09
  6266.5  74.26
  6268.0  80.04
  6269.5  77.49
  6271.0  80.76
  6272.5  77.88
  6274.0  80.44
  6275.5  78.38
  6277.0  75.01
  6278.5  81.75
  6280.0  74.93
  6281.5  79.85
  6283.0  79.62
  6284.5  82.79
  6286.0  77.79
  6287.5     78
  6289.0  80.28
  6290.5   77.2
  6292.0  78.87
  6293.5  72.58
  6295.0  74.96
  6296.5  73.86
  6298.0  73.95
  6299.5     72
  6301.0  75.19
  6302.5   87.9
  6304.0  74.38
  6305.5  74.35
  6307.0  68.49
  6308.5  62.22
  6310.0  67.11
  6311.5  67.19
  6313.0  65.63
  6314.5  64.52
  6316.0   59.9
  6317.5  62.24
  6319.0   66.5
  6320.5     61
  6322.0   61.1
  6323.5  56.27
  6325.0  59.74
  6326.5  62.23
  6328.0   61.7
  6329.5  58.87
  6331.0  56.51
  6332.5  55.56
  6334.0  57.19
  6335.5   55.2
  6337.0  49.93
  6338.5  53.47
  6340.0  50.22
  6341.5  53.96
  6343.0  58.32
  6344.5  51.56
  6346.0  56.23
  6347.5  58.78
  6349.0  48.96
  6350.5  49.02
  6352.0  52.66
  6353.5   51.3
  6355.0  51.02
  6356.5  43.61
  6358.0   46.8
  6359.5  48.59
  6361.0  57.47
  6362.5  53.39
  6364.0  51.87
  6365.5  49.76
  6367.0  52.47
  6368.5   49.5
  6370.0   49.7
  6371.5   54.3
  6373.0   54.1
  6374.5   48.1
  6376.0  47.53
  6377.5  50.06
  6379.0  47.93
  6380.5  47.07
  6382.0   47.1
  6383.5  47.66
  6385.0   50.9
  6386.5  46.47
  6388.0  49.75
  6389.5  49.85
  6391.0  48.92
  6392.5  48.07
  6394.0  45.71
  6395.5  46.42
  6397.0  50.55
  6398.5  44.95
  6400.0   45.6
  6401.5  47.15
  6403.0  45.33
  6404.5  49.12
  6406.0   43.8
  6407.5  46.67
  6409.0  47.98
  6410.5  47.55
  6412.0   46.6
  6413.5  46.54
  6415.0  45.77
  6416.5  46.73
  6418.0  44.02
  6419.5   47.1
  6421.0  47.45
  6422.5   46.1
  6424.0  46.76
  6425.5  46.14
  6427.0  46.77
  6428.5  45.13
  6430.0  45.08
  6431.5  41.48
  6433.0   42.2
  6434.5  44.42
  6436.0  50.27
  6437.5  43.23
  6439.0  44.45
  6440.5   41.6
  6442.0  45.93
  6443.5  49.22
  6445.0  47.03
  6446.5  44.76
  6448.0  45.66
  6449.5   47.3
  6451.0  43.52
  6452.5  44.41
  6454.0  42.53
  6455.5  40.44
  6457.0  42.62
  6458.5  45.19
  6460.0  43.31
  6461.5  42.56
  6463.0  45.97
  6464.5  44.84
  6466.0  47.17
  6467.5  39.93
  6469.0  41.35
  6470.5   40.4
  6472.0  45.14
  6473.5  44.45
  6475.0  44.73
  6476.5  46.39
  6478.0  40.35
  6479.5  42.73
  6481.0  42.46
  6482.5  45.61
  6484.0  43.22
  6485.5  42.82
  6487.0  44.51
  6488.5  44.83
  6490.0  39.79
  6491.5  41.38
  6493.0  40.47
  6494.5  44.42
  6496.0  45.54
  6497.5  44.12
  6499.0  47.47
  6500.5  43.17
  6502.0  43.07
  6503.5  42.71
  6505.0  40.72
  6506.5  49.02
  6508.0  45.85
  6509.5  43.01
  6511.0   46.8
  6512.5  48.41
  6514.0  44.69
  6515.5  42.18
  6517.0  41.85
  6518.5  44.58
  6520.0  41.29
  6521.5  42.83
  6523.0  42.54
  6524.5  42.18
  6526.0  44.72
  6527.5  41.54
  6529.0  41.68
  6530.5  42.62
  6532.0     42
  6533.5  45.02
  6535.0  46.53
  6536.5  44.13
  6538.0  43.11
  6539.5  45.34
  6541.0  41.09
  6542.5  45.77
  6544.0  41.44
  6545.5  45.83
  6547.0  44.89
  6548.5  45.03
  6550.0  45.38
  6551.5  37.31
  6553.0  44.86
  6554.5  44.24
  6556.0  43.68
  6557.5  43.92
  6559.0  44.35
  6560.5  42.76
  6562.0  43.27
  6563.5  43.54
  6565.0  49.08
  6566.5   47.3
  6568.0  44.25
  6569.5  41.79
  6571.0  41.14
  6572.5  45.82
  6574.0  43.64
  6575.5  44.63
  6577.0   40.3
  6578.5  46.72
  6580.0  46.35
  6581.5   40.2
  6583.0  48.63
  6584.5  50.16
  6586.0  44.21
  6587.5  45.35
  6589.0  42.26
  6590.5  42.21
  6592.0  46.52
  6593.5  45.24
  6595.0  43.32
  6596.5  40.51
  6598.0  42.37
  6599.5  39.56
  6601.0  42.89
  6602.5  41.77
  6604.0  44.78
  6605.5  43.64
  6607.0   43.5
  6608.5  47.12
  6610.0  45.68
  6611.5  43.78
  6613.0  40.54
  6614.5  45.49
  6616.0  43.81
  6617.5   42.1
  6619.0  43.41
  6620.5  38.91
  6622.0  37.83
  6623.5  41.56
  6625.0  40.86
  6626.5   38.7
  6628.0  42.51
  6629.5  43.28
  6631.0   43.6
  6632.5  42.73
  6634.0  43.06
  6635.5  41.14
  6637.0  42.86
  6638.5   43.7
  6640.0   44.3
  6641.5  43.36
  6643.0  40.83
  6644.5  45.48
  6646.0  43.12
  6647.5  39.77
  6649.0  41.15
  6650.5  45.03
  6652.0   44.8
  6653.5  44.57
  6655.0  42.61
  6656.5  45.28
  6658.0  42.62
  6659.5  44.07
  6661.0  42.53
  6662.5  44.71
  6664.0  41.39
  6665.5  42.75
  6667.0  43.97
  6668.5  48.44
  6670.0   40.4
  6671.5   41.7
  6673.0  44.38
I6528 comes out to 0.03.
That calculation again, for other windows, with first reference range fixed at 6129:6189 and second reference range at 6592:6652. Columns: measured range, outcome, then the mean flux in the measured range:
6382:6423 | 0.006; 47.1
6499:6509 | 0.022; 44.3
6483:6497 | 0.061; 43.1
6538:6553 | 0.018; 43.6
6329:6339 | -0.133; 55.2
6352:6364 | -0.049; 50.6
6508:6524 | 0.027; 43.9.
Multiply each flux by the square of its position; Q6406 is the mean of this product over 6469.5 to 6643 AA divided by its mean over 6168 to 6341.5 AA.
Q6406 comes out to 0.74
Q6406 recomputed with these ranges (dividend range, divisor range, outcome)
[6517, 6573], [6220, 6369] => 0.73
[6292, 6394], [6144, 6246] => 1.06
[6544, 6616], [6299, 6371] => 0.81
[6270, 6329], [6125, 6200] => 1.43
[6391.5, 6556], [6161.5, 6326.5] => 0.74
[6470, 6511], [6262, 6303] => 0.60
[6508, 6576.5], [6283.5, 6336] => 0.69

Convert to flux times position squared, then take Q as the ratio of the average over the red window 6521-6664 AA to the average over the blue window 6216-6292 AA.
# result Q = 0.69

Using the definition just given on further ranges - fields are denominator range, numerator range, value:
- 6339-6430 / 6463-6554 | 0.93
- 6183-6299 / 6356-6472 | 0.74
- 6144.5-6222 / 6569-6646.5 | 0.90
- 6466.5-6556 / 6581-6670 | 1.03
